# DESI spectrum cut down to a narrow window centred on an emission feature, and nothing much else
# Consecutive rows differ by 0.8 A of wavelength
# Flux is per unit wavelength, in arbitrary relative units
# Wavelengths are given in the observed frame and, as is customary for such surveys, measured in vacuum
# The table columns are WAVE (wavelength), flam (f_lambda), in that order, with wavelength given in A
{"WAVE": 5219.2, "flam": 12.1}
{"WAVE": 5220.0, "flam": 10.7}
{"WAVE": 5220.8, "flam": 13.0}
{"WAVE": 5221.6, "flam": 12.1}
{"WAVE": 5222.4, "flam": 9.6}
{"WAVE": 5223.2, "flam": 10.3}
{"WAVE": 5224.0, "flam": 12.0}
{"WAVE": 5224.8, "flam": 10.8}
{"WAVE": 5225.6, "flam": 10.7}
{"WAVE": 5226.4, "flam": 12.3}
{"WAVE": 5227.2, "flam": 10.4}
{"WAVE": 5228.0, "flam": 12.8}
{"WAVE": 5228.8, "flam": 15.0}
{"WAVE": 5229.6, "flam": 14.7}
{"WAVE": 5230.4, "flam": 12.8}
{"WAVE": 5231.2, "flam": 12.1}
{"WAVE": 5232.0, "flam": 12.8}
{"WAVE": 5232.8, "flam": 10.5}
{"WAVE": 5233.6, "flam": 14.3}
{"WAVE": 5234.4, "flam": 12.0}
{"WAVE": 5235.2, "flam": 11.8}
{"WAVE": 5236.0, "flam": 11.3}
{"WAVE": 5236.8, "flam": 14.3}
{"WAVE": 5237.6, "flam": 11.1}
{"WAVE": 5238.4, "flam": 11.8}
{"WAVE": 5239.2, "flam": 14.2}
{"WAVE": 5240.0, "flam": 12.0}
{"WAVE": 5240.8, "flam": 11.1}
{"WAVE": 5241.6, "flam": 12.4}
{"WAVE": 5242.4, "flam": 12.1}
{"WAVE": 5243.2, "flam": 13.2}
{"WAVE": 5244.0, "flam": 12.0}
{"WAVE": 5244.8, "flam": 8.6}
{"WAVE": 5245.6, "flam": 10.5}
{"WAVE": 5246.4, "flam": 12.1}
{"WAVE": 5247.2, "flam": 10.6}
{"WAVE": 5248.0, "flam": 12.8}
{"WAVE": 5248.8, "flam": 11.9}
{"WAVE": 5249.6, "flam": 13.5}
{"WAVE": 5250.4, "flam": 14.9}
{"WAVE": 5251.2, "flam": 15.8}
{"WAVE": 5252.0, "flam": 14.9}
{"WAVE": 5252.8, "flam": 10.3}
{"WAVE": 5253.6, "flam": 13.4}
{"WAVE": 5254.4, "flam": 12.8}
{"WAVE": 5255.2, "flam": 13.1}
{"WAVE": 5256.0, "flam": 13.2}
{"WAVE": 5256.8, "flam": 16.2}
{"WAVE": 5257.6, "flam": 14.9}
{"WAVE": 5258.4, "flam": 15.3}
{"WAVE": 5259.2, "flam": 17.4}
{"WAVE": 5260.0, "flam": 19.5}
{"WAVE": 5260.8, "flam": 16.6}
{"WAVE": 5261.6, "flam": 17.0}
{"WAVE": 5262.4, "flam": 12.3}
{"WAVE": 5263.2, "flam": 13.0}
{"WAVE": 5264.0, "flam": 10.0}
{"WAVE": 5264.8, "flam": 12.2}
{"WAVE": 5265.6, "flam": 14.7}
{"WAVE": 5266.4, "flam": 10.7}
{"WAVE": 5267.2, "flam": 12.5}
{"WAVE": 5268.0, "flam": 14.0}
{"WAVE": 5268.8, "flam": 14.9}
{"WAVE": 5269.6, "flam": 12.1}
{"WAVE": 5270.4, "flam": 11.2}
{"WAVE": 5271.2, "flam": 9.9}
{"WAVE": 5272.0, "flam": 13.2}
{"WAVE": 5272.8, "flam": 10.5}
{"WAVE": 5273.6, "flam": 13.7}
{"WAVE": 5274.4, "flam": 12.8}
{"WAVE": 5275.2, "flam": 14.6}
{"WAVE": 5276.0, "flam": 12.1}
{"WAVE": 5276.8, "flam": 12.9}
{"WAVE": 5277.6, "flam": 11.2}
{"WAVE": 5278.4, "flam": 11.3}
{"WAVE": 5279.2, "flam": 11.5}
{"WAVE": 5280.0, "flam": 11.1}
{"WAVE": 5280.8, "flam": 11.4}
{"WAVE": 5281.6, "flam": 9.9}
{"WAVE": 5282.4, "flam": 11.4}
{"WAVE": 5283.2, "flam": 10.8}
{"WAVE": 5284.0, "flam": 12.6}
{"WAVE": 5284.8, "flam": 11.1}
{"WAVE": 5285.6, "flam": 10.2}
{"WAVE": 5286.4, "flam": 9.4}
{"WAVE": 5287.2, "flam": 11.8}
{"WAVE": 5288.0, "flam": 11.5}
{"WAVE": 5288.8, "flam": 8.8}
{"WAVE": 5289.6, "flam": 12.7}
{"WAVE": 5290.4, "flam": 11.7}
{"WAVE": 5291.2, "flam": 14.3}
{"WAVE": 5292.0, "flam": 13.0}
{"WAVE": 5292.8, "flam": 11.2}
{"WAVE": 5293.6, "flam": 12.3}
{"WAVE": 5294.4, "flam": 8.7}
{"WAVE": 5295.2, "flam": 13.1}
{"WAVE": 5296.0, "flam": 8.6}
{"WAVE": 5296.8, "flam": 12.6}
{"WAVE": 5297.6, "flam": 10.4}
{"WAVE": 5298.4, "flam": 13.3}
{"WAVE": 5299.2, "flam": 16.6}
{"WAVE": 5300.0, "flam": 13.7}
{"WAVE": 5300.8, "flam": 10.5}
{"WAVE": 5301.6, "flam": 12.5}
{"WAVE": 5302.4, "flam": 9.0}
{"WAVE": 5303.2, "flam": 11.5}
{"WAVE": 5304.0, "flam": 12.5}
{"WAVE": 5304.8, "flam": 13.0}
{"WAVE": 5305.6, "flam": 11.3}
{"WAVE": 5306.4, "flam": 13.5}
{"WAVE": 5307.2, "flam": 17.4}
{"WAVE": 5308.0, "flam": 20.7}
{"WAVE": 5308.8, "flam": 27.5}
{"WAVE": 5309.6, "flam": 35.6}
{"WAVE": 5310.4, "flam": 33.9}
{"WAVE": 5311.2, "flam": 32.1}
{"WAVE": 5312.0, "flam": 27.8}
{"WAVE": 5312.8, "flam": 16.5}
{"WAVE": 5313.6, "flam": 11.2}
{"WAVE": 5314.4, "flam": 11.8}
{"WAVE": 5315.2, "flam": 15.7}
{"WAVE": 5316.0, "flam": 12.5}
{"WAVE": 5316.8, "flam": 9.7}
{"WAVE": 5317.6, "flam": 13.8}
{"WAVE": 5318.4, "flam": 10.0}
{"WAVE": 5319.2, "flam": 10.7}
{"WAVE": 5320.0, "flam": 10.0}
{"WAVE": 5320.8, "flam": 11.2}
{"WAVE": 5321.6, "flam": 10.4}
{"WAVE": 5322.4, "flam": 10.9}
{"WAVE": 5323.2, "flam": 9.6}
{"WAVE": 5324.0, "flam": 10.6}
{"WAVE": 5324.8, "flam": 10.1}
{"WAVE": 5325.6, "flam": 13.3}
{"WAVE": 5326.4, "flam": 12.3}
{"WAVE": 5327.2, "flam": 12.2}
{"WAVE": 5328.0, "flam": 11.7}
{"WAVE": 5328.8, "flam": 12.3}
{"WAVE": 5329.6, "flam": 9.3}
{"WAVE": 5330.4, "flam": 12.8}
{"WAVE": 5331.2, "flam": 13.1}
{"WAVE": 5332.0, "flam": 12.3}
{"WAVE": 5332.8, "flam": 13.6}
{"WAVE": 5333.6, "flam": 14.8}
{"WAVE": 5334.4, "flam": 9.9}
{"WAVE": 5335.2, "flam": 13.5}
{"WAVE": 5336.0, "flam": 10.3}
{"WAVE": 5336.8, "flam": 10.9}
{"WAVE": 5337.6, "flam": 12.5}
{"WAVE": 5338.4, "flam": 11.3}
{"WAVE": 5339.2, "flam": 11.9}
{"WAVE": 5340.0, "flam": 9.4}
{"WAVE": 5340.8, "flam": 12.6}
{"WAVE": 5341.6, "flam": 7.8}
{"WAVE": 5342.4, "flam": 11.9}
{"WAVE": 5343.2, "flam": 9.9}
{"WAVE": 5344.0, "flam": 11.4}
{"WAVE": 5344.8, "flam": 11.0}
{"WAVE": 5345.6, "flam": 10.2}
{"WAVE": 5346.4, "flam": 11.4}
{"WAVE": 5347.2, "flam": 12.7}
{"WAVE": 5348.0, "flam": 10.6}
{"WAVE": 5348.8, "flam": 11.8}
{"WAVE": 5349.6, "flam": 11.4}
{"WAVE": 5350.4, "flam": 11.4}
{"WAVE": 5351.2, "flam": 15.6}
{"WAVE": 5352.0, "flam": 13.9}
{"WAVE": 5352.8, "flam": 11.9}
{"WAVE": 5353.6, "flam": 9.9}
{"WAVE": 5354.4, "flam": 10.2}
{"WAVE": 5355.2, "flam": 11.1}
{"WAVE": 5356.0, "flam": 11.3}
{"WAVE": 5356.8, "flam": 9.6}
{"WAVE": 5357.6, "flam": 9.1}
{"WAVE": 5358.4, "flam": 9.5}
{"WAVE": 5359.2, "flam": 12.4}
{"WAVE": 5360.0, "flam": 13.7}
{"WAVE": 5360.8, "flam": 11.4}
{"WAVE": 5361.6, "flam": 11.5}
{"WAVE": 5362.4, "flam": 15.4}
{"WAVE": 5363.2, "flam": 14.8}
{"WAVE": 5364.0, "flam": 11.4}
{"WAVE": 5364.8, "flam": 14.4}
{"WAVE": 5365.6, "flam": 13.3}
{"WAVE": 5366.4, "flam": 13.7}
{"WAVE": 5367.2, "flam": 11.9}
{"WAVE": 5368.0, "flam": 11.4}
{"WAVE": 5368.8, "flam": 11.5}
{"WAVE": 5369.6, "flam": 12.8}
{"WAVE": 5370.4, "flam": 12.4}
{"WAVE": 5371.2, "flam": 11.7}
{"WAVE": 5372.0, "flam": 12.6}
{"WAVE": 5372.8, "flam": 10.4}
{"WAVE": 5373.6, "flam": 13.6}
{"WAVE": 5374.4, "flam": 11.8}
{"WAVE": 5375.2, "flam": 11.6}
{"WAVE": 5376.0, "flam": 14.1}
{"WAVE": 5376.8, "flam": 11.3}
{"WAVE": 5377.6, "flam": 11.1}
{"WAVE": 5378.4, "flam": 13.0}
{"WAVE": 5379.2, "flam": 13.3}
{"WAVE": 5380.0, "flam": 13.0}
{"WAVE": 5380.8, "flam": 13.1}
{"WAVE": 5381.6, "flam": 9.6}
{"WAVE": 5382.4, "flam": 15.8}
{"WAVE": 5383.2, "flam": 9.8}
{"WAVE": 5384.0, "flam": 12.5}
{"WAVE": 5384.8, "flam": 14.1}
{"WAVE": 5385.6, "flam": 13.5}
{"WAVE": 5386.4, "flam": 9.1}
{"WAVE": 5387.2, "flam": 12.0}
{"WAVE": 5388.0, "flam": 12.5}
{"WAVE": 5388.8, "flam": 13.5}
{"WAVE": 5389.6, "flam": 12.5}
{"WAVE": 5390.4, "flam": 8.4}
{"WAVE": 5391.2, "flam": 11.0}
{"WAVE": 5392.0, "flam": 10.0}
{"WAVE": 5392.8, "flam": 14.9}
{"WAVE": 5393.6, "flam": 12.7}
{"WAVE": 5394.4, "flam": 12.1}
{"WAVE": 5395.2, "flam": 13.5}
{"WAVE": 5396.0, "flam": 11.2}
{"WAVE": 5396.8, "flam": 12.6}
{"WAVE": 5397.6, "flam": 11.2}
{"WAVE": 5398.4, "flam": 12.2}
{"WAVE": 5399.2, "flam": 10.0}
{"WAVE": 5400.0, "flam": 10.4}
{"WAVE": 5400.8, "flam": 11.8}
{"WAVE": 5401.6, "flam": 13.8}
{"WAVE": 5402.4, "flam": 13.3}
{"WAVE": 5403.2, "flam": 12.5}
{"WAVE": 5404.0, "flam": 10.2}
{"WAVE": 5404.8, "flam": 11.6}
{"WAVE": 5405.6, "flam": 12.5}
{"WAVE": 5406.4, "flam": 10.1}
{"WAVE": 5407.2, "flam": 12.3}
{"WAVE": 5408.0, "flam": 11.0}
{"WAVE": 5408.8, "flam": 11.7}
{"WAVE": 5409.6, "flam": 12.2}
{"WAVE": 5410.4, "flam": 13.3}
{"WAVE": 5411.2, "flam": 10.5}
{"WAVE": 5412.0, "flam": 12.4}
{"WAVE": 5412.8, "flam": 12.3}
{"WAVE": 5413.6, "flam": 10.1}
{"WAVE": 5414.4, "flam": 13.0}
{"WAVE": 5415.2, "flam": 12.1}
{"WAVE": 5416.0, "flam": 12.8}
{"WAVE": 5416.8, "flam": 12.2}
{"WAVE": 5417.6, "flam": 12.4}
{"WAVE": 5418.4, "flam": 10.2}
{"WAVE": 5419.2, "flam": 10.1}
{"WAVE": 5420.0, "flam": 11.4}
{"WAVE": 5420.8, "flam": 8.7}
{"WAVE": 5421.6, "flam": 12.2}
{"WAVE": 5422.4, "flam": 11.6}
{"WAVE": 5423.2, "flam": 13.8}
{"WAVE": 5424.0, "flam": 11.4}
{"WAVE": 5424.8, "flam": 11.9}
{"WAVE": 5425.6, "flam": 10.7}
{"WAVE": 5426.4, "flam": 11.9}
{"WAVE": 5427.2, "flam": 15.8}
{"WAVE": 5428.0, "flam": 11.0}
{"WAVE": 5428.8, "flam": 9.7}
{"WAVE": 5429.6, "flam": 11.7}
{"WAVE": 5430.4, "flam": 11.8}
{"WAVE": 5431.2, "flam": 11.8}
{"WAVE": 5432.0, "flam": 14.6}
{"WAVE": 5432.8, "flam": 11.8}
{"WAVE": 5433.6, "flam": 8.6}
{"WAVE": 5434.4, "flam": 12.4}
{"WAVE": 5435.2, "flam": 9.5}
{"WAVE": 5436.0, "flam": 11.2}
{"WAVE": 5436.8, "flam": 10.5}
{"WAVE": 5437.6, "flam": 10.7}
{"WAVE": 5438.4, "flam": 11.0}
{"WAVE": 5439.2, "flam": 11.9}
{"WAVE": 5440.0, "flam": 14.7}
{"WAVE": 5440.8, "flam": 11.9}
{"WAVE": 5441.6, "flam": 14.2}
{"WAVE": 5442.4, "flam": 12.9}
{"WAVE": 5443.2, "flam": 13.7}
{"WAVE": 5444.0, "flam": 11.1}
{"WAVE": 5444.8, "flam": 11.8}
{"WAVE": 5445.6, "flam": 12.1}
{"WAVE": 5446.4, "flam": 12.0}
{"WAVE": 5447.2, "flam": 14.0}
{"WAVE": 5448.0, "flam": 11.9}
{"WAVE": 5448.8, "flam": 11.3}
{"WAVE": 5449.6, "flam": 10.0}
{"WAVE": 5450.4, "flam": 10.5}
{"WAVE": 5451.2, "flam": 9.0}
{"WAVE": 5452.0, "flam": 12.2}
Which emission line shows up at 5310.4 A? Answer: [O III]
